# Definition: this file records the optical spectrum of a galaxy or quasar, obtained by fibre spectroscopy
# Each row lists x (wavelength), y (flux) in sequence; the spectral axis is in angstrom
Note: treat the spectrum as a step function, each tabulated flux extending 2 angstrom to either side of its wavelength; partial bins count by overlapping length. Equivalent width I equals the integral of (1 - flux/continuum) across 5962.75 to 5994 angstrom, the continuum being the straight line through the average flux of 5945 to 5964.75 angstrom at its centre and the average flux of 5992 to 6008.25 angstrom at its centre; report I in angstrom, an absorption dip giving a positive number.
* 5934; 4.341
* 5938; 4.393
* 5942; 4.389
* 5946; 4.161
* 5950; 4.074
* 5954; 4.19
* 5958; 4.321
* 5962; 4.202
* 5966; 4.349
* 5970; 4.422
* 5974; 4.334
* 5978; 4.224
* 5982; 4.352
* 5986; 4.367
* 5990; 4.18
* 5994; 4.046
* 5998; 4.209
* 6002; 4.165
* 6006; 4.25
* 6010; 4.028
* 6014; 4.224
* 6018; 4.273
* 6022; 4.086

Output -0.9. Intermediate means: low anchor 4.2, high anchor 4.17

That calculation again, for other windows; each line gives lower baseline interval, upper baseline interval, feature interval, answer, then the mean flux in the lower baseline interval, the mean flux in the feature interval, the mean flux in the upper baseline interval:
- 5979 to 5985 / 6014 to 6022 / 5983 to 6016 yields 0.67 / 4.33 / 4.19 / 4.21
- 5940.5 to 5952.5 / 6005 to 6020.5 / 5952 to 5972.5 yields -0.49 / 4.2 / 4.3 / 4.19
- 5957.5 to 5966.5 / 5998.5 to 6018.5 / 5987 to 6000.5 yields 0.16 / 4.28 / 4.16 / 4.18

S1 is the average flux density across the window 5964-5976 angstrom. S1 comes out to 4.37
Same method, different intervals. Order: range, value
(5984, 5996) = 4.2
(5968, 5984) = 4.33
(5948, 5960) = 4.19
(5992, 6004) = 4.14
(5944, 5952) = 4.12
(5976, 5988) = 4.31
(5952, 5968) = 4.27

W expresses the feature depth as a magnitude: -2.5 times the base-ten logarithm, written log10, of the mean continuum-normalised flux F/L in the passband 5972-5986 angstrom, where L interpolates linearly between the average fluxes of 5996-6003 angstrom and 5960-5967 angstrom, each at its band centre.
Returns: -0.02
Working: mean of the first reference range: 4.26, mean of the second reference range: 4.19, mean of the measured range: 4.31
